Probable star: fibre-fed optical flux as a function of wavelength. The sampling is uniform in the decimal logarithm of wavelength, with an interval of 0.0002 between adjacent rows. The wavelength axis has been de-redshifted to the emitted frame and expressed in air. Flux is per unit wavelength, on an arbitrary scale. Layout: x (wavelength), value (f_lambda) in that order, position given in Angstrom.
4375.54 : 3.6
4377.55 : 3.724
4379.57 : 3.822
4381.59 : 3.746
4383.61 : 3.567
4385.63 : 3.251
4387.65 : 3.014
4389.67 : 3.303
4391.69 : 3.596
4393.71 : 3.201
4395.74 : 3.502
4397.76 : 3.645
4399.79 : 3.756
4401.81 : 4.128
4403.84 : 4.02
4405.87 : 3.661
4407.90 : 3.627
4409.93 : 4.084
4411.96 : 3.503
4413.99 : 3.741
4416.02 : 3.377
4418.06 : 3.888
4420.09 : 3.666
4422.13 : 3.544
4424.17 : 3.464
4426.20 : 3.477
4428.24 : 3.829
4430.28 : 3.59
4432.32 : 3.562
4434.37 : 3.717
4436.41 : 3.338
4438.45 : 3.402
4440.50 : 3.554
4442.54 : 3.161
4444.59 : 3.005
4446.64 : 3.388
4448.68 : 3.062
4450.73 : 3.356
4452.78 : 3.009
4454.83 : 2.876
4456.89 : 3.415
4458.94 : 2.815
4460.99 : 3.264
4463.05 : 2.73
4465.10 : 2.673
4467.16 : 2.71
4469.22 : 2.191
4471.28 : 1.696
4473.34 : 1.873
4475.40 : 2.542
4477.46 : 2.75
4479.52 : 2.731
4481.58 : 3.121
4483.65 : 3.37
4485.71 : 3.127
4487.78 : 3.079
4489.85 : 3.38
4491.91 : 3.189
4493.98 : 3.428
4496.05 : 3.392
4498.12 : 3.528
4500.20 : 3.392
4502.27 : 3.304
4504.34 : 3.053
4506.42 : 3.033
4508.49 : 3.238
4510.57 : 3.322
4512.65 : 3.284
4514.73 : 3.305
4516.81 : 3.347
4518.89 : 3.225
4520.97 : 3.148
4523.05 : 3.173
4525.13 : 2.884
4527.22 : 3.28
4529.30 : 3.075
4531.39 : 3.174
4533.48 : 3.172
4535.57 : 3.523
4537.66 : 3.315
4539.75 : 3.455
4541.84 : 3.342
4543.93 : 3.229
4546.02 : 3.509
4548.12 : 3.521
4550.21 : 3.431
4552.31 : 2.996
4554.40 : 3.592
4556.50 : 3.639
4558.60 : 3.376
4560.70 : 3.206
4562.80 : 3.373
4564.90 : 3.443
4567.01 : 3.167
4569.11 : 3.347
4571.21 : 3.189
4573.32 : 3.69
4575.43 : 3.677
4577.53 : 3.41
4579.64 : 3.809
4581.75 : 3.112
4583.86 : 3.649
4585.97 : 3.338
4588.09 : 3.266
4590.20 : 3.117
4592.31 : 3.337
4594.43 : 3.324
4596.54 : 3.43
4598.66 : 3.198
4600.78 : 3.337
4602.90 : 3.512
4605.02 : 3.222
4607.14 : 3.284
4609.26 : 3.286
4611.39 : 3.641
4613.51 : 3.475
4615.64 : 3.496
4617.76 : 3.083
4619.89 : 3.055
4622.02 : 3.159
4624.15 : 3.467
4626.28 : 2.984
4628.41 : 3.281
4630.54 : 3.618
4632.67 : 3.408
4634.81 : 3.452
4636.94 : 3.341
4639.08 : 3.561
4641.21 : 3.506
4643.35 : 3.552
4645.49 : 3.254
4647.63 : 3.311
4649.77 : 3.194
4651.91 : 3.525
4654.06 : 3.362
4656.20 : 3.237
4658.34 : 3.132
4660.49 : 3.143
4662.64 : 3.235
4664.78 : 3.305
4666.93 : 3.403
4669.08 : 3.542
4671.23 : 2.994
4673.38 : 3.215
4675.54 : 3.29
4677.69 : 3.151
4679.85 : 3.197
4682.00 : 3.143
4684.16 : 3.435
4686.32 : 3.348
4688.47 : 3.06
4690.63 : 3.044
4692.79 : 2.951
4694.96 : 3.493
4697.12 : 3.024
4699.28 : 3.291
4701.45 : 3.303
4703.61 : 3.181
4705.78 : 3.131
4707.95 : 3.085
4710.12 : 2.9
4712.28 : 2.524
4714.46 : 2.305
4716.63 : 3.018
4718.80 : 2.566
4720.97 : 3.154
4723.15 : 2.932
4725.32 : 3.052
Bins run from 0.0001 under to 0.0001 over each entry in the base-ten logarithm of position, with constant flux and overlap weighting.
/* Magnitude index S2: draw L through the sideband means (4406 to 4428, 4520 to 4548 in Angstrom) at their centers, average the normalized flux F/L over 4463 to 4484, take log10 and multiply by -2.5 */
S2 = 0.331 mag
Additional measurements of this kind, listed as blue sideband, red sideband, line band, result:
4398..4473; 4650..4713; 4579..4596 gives -0.037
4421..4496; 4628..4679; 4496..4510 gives -0.040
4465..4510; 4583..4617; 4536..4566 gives -0.067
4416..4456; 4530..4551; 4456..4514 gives 0.136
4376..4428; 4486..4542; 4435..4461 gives 0.085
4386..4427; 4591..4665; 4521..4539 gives 0.083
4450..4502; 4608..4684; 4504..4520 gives -0.071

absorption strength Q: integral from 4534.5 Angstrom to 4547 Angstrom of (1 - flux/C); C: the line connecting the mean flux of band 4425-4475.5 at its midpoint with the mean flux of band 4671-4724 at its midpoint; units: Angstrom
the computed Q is -1.4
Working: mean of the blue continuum 3.06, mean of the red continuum 3.07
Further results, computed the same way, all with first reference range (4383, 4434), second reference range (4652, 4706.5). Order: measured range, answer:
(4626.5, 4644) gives -0.8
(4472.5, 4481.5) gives 2.4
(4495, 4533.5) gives 2.5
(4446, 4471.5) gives 4.7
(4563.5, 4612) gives -0.3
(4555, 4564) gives 0.0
